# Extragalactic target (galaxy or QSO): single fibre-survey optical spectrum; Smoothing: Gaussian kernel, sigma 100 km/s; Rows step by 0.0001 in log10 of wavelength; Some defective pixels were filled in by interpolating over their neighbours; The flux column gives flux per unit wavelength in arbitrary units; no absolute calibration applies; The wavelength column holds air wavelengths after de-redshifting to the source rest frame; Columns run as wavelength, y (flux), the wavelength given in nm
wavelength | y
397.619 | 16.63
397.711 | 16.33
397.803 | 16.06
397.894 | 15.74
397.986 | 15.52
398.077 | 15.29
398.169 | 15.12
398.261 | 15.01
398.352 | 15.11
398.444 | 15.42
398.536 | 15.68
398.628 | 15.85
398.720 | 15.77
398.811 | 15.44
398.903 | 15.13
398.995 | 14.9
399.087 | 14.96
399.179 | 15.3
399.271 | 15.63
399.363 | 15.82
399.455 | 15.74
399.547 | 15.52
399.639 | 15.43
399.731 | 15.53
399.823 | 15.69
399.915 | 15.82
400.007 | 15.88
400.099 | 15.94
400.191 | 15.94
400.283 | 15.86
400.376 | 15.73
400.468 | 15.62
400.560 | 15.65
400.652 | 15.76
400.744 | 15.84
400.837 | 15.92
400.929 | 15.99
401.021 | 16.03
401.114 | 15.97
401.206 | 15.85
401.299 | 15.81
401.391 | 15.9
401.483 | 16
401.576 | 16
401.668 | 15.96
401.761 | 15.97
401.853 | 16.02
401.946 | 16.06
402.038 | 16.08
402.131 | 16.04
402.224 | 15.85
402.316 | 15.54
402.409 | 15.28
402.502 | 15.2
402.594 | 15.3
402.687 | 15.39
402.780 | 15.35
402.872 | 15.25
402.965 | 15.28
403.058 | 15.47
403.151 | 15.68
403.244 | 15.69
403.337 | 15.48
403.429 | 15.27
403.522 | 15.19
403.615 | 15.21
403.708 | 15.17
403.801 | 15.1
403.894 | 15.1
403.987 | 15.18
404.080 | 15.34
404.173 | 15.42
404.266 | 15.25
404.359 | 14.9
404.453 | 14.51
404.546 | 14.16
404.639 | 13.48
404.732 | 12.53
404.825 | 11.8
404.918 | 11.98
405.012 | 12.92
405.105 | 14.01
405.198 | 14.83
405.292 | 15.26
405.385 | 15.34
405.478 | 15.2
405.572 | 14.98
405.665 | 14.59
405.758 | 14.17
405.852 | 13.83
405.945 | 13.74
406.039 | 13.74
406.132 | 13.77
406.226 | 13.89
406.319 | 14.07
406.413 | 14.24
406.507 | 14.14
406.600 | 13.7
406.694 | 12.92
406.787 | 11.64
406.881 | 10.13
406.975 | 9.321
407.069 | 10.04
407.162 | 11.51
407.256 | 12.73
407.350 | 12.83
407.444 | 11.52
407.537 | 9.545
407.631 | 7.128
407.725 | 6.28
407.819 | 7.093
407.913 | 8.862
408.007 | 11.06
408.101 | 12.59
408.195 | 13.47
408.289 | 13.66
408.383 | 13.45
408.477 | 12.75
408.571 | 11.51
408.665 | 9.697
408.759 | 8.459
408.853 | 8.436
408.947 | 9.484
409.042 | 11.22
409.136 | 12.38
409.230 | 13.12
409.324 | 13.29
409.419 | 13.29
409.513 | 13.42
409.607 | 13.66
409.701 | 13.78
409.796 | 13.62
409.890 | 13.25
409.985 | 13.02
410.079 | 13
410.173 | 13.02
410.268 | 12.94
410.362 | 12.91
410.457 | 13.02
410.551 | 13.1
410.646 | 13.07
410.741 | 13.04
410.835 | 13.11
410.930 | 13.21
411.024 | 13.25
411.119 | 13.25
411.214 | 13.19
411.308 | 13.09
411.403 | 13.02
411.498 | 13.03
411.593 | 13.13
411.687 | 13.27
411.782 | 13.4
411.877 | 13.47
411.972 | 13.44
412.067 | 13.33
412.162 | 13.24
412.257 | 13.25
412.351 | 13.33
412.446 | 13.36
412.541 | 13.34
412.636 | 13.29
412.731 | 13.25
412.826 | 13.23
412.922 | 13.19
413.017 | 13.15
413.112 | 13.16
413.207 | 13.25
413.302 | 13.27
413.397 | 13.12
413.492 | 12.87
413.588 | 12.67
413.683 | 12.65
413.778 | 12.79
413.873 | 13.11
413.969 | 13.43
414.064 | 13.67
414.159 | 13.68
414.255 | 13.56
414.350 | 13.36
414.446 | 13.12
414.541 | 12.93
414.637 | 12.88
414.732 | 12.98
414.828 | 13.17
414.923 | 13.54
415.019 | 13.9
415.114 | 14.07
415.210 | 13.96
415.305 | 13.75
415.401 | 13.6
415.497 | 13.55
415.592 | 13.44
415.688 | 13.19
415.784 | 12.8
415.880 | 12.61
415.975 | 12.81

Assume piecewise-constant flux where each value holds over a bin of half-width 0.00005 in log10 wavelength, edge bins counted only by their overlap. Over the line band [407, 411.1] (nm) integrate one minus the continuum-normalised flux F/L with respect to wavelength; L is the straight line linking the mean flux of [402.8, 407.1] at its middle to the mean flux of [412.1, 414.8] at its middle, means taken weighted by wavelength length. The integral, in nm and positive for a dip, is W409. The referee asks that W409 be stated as 0.54 nm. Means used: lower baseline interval 14.1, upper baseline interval 13.2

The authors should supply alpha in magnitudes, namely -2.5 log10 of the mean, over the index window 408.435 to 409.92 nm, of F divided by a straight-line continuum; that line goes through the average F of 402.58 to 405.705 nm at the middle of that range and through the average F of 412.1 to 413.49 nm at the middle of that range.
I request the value 0.16 mag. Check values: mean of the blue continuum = 14.7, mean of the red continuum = 13.2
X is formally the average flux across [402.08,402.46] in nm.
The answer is 15.6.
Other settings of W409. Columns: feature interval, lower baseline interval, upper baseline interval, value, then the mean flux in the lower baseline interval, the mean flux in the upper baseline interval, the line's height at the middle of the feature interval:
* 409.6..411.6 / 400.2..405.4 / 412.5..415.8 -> 0.11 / 15.2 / 13.3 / 13.9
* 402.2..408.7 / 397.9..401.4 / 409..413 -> 0.43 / 15.6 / 13.2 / 14.4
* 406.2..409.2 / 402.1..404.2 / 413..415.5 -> 0.68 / 15.4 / 13.3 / 14.5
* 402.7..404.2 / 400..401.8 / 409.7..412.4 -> -0.01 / 15.9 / 13.2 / 15.2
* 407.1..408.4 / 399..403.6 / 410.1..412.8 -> 0.31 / 15.7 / 13.2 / 14.1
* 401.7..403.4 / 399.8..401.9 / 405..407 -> -0.05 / 15.9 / 13.7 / 15.2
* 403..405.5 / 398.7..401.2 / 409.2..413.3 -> 0.02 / 15.7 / 13.2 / 14.7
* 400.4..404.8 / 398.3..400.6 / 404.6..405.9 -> -0.22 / 15.6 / 13.9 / 14.7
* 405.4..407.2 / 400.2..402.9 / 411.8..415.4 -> 0.20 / 15.8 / 13.3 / 14.8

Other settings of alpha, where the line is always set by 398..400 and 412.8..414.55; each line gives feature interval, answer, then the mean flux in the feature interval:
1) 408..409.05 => 0.23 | 11.3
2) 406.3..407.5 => 0.17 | 12.1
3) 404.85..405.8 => 0.01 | 14.3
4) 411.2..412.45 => 0.02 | 13.3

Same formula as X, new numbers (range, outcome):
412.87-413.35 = 13.2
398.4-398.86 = 15.6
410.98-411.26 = 13.2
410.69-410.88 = 13.1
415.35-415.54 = 13.5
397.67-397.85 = 16.2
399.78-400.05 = 15.8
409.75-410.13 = 13.2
